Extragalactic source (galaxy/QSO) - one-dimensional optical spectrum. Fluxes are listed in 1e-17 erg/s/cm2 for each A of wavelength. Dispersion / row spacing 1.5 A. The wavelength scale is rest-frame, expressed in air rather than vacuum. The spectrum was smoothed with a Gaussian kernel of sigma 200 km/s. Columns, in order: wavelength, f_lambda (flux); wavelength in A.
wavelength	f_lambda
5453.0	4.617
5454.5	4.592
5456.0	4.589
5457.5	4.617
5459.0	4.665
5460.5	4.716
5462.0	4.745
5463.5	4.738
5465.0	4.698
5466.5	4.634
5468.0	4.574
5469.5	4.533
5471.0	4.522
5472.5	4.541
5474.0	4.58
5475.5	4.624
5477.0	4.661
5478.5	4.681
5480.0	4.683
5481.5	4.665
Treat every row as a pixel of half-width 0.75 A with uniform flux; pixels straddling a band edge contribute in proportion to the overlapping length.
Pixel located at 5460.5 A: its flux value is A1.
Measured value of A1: 4.716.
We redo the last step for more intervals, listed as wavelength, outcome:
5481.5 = 4.665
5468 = 4.574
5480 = 4.683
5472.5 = 4.541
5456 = 4.589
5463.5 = 4.738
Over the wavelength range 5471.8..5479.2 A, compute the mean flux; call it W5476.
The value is 4.62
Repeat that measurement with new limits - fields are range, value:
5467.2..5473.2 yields 4.54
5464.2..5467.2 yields 4.67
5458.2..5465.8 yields 4.71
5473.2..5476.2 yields 4.6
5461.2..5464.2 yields 4.74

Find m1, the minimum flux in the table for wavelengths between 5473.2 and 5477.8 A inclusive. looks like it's 4.58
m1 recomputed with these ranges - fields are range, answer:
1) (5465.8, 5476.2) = 4.522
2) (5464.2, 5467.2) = 4.634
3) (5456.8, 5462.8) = 4.617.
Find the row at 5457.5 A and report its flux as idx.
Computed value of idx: 4.617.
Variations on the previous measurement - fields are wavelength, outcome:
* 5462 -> 4.745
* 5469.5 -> 4.533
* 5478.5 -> 4.681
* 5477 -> 4.661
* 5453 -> 4.617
